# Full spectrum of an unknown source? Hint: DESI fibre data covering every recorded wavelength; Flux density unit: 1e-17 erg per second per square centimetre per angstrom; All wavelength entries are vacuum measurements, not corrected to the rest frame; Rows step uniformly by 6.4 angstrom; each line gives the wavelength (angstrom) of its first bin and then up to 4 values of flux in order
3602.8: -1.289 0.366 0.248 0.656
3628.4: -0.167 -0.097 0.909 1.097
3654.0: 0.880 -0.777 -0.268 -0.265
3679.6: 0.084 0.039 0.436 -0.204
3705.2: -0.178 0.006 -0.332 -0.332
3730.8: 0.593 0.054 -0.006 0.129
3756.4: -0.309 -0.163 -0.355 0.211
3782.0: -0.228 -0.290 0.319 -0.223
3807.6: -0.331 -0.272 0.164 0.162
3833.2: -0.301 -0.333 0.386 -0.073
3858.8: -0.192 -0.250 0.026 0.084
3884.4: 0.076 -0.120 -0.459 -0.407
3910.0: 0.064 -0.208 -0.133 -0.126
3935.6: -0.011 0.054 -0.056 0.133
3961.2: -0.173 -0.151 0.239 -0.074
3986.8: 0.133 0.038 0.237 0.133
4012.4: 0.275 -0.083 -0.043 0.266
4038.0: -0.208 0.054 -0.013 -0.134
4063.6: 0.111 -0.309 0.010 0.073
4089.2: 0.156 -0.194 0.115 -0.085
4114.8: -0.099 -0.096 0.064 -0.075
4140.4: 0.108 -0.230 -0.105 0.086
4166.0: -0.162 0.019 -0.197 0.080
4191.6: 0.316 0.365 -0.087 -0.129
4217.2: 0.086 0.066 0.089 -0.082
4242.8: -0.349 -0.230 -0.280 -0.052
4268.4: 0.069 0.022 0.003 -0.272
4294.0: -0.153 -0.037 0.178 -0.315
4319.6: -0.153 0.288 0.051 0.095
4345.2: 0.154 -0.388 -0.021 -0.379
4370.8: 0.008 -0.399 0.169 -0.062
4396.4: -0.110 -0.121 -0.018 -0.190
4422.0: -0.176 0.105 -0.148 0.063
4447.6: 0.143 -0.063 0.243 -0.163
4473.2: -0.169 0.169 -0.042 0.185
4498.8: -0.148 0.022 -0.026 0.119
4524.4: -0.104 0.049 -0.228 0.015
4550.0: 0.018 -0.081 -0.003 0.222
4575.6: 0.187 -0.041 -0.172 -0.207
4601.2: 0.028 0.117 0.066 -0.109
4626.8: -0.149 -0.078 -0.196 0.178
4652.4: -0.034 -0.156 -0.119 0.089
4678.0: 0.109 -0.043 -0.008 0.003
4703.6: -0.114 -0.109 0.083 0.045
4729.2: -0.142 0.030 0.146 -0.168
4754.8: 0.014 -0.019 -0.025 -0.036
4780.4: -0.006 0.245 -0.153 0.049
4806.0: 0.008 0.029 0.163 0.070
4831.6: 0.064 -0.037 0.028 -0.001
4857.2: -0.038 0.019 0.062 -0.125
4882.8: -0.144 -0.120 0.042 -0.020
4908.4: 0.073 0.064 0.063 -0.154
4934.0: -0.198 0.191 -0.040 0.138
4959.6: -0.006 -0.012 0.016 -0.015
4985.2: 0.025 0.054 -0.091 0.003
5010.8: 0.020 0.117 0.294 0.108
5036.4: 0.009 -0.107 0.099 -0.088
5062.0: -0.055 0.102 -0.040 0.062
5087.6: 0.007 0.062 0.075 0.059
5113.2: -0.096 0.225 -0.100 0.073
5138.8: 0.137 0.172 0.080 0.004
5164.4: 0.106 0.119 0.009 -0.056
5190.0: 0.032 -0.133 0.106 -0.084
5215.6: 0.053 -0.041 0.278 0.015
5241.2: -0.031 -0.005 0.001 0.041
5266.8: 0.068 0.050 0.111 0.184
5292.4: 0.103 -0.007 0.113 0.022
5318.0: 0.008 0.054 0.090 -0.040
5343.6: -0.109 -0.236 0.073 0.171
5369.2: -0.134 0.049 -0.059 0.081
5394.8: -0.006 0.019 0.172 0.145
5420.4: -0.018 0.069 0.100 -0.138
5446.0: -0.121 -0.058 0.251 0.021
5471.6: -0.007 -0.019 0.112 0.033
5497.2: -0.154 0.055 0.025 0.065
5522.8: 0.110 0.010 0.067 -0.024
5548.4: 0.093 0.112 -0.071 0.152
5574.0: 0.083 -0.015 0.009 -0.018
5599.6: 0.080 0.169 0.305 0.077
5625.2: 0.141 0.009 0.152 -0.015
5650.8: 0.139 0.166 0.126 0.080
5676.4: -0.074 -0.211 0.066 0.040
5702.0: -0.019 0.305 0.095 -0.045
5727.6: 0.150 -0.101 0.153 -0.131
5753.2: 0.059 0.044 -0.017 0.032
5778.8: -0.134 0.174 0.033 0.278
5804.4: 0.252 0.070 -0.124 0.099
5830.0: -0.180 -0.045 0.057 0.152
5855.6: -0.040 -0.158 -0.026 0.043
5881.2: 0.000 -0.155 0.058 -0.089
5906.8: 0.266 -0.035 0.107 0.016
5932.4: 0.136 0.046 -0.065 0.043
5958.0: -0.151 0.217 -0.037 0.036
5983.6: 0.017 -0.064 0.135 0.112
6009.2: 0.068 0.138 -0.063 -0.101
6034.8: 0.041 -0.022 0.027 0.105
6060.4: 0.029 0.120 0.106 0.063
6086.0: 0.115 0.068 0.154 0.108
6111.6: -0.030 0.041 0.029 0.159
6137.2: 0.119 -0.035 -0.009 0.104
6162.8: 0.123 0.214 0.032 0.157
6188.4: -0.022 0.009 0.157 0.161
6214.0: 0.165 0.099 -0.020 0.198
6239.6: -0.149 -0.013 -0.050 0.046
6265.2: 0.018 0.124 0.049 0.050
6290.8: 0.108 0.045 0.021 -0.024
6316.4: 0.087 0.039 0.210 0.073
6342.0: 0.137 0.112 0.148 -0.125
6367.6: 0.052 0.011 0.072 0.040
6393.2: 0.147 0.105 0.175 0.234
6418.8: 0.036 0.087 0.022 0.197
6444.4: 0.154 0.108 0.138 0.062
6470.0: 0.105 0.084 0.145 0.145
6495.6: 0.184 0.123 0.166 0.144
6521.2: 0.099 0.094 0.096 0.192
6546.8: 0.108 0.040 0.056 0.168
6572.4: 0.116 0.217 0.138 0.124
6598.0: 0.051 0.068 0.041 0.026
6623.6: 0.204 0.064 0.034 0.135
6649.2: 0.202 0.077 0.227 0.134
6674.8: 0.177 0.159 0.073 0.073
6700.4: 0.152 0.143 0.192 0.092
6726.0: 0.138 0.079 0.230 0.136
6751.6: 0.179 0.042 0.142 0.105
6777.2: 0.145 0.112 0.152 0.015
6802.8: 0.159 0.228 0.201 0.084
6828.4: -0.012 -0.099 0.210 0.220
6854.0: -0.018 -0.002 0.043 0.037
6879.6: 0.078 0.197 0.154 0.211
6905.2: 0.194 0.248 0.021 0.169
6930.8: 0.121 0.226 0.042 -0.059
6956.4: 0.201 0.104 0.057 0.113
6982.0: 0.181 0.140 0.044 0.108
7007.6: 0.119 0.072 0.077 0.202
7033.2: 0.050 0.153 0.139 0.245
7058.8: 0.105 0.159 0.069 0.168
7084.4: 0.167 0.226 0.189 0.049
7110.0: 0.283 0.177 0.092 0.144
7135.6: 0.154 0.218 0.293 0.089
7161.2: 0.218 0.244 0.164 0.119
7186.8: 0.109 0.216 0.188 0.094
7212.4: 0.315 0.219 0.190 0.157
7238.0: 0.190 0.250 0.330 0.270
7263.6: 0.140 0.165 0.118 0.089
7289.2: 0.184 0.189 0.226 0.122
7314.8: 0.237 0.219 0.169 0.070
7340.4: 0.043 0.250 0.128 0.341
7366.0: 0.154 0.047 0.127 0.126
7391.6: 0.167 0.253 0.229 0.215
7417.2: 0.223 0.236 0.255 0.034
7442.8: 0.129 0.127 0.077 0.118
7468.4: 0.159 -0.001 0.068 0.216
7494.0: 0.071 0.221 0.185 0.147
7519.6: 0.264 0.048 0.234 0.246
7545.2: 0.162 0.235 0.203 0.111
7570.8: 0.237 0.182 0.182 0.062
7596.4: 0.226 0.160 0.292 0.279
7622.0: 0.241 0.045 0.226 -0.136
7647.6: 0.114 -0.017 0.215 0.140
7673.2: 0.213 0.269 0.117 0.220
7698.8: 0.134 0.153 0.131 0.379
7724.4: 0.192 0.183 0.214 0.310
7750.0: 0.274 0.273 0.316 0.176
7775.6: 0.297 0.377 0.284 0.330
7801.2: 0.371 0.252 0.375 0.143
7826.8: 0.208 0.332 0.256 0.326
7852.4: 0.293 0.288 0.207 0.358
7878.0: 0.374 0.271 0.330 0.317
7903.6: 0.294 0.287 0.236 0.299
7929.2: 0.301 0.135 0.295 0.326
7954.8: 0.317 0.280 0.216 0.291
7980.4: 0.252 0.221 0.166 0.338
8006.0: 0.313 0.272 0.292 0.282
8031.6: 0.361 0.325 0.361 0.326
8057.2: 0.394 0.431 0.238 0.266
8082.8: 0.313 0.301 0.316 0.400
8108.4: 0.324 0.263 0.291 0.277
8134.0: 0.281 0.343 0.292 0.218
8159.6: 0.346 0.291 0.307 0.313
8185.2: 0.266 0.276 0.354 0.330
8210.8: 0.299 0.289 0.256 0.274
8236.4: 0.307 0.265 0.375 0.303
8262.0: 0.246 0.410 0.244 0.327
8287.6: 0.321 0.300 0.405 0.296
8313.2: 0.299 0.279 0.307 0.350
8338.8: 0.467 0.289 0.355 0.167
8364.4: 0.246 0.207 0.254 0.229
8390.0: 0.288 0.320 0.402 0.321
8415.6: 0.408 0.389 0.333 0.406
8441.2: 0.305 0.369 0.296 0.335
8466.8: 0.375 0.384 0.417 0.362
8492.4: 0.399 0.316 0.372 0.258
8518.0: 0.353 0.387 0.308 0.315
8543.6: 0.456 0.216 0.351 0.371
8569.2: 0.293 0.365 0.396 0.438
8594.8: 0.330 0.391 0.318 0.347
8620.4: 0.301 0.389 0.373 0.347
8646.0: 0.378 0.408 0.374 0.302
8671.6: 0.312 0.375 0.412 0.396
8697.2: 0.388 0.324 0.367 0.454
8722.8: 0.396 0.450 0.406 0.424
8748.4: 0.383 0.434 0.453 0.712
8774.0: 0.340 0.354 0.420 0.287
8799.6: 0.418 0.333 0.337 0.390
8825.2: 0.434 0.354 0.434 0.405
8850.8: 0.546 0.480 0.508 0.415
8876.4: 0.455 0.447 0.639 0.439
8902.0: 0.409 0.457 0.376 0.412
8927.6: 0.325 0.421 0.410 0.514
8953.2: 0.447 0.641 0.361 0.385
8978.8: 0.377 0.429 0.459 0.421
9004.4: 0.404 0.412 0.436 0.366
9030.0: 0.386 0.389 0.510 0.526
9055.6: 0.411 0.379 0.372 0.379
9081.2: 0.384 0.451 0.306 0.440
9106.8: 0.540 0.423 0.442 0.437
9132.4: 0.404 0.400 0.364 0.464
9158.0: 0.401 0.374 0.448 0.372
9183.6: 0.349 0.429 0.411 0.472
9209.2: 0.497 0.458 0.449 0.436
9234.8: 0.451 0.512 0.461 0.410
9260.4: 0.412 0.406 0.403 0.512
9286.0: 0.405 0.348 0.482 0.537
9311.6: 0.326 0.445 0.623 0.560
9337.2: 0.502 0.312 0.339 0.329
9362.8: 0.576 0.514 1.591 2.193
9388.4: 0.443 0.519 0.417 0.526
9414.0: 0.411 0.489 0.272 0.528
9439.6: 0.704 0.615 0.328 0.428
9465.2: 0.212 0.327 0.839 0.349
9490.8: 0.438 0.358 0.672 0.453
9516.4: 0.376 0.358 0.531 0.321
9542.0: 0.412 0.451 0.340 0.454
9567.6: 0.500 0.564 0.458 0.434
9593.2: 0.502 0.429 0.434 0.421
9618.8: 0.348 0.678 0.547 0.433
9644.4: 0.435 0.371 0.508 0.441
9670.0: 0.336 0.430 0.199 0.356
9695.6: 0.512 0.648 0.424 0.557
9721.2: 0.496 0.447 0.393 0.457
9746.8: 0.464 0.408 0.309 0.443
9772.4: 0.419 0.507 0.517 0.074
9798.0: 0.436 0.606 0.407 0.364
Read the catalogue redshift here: 0.944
